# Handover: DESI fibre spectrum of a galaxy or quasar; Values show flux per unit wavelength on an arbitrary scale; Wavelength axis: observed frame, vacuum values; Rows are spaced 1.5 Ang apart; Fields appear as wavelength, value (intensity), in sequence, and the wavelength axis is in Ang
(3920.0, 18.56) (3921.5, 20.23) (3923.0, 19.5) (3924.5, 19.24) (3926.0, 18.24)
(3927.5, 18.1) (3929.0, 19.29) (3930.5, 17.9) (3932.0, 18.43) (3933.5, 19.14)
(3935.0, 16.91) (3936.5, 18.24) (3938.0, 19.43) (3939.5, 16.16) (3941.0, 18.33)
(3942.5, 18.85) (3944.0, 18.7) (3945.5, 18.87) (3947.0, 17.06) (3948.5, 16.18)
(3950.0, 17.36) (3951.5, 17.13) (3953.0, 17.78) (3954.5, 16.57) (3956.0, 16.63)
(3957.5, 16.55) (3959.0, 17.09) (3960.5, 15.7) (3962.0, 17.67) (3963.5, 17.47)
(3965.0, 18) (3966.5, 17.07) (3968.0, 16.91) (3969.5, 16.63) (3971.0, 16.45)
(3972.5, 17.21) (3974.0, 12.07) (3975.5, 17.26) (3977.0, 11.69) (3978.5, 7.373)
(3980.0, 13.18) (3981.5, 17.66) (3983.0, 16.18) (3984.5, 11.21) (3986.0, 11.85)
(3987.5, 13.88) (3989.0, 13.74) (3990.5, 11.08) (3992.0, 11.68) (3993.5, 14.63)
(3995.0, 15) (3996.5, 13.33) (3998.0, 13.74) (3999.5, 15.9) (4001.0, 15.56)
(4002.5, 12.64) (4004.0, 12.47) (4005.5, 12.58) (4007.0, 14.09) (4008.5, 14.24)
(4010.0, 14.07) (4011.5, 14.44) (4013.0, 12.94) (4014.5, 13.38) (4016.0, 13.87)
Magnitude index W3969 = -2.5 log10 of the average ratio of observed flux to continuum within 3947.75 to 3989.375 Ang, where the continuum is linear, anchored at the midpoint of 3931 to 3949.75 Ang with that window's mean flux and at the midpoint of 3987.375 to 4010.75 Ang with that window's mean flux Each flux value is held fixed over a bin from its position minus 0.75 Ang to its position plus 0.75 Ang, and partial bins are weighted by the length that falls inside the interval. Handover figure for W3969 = 0.03 mag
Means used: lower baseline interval 18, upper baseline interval 13.7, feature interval 15.5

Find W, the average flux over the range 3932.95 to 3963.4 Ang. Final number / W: 17.5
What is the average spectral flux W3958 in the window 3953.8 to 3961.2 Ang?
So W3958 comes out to 16.5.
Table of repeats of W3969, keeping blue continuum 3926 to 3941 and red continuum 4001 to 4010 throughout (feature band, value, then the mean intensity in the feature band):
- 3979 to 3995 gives 0.09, 13.5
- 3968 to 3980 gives 0.10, 14.2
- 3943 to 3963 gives -0.02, 17.2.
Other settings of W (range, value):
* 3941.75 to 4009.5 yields 15.2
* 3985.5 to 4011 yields 13.6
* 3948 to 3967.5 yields 17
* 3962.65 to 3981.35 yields 15.2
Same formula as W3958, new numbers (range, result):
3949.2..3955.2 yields 17.2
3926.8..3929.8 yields 18.7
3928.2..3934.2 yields 18.7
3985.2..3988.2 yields 12.8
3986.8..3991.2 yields 12.9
